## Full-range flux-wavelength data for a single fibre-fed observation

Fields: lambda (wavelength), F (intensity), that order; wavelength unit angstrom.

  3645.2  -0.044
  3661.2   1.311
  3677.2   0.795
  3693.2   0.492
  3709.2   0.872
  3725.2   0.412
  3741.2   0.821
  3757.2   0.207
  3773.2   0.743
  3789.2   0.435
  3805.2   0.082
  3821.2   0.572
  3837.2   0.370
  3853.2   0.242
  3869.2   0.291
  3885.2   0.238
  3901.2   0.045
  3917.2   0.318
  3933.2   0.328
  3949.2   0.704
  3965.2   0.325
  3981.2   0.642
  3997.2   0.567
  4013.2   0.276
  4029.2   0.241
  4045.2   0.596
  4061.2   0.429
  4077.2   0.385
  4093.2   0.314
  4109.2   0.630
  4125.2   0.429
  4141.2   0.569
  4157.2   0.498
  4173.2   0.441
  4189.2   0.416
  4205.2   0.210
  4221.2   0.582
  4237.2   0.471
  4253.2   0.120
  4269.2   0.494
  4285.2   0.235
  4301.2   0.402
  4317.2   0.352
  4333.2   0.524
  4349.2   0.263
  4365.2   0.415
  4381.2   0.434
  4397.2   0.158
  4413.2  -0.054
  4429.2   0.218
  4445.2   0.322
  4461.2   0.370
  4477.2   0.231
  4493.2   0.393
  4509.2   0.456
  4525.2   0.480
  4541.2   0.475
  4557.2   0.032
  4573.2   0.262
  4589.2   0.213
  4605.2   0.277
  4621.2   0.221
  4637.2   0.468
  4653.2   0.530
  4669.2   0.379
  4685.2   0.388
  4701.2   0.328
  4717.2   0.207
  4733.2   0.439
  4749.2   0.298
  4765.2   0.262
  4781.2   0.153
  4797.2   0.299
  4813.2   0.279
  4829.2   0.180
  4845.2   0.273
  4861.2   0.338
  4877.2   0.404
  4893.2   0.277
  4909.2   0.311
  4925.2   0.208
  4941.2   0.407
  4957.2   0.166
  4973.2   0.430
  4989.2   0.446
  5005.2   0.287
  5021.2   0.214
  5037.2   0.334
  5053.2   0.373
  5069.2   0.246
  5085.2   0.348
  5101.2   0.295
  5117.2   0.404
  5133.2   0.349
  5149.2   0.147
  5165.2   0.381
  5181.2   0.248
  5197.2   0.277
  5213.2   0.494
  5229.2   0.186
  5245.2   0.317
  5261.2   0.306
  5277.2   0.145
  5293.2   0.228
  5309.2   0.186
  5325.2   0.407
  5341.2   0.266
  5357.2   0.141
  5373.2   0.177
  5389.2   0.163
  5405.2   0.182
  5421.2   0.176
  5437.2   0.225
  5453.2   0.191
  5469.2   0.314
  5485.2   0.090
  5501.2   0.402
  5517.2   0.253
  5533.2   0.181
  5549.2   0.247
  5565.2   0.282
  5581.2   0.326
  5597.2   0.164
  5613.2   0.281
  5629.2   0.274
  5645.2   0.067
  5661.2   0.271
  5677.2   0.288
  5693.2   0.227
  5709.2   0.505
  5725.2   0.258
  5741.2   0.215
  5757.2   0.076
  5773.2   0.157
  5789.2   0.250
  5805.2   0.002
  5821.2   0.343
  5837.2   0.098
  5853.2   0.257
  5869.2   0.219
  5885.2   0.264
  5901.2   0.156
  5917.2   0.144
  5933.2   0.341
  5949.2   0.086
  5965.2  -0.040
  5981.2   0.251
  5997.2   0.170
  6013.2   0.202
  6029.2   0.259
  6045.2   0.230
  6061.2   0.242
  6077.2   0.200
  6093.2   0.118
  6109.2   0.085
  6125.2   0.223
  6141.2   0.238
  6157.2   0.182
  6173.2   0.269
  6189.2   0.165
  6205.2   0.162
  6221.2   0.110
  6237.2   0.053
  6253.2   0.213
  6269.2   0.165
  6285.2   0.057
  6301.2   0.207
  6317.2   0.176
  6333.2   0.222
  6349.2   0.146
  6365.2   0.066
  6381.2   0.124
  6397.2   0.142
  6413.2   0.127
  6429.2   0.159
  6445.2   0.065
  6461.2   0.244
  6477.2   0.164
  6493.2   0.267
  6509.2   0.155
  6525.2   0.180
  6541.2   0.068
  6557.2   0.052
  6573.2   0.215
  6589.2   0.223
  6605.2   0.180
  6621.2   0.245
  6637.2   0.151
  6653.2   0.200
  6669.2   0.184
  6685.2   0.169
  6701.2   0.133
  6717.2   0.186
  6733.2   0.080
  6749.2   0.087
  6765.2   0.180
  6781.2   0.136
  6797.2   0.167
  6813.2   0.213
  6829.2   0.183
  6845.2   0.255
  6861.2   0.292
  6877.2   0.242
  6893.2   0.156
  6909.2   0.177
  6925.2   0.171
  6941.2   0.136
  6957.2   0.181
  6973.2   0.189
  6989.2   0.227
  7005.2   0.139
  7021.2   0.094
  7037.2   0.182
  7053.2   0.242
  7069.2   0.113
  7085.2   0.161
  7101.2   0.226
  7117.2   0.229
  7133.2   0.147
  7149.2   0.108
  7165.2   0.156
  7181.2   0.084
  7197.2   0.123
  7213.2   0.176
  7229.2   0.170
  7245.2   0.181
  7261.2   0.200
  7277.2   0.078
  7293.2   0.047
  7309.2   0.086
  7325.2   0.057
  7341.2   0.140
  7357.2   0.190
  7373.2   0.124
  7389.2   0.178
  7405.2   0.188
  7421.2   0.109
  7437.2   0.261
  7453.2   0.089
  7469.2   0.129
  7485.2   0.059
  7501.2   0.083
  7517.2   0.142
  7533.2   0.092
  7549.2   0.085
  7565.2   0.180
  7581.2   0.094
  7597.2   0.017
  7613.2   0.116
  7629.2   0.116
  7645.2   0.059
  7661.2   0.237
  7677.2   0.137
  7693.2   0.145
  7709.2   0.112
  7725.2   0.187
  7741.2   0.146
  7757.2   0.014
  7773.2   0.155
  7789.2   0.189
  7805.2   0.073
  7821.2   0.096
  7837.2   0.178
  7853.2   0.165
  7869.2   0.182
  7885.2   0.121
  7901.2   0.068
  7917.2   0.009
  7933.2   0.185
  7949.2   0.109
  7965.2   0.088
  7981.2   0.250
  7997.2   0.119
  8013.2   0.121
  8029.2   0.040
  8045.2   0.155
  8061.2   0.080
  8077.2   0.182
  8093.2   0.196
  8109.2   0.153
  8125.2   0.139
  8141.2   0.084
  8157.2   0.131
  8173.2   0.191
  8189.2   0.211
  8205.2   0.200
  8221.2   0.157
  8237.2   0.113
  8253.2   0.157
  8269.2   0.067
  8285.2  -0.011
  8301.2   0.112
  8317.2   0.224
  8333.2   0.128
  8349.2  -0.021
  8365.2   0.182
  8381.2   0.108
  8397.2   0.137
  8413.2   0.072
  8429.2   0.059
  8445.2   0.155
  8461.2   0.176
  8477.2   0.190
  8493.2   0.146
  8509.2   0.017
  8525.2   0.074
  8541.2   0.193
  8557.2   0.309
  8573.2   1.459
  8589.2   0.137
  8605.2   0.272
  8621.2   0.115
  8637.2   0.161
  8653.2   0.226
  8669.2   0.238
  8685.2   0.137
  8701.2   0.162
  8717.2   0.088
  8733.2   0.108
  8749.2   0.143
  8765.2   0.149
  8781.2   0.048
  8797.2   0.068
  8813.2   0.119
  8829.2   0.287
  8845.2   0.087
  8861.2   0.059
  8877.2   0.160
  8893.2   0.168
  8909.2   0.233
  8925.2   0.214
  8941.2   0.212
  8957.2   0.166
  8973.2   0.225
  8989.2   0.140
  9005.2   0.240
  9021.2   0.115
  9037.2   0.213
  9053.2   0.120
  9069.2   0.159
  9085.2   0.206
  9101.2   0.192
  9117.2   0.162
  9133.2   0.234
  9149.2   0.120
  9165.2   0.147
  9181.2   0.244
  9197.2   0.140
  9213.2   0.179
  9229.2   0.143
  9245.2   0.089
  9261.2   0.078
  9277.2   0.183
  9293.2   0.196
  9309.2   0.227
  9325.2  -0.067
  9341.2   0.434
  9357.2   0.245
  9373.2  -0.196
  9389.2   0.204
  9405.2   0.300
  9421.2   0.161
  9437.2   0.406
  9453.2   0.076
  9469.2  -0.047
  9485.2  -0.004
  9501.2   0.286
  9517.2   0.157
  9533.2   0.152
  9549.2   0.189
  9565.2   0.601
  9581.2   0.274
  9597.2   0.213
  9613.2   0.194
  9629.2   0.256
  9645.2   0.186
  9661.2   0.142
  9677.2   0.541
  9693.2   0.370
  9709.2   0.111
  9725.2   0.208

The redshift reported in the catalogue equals 1.30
